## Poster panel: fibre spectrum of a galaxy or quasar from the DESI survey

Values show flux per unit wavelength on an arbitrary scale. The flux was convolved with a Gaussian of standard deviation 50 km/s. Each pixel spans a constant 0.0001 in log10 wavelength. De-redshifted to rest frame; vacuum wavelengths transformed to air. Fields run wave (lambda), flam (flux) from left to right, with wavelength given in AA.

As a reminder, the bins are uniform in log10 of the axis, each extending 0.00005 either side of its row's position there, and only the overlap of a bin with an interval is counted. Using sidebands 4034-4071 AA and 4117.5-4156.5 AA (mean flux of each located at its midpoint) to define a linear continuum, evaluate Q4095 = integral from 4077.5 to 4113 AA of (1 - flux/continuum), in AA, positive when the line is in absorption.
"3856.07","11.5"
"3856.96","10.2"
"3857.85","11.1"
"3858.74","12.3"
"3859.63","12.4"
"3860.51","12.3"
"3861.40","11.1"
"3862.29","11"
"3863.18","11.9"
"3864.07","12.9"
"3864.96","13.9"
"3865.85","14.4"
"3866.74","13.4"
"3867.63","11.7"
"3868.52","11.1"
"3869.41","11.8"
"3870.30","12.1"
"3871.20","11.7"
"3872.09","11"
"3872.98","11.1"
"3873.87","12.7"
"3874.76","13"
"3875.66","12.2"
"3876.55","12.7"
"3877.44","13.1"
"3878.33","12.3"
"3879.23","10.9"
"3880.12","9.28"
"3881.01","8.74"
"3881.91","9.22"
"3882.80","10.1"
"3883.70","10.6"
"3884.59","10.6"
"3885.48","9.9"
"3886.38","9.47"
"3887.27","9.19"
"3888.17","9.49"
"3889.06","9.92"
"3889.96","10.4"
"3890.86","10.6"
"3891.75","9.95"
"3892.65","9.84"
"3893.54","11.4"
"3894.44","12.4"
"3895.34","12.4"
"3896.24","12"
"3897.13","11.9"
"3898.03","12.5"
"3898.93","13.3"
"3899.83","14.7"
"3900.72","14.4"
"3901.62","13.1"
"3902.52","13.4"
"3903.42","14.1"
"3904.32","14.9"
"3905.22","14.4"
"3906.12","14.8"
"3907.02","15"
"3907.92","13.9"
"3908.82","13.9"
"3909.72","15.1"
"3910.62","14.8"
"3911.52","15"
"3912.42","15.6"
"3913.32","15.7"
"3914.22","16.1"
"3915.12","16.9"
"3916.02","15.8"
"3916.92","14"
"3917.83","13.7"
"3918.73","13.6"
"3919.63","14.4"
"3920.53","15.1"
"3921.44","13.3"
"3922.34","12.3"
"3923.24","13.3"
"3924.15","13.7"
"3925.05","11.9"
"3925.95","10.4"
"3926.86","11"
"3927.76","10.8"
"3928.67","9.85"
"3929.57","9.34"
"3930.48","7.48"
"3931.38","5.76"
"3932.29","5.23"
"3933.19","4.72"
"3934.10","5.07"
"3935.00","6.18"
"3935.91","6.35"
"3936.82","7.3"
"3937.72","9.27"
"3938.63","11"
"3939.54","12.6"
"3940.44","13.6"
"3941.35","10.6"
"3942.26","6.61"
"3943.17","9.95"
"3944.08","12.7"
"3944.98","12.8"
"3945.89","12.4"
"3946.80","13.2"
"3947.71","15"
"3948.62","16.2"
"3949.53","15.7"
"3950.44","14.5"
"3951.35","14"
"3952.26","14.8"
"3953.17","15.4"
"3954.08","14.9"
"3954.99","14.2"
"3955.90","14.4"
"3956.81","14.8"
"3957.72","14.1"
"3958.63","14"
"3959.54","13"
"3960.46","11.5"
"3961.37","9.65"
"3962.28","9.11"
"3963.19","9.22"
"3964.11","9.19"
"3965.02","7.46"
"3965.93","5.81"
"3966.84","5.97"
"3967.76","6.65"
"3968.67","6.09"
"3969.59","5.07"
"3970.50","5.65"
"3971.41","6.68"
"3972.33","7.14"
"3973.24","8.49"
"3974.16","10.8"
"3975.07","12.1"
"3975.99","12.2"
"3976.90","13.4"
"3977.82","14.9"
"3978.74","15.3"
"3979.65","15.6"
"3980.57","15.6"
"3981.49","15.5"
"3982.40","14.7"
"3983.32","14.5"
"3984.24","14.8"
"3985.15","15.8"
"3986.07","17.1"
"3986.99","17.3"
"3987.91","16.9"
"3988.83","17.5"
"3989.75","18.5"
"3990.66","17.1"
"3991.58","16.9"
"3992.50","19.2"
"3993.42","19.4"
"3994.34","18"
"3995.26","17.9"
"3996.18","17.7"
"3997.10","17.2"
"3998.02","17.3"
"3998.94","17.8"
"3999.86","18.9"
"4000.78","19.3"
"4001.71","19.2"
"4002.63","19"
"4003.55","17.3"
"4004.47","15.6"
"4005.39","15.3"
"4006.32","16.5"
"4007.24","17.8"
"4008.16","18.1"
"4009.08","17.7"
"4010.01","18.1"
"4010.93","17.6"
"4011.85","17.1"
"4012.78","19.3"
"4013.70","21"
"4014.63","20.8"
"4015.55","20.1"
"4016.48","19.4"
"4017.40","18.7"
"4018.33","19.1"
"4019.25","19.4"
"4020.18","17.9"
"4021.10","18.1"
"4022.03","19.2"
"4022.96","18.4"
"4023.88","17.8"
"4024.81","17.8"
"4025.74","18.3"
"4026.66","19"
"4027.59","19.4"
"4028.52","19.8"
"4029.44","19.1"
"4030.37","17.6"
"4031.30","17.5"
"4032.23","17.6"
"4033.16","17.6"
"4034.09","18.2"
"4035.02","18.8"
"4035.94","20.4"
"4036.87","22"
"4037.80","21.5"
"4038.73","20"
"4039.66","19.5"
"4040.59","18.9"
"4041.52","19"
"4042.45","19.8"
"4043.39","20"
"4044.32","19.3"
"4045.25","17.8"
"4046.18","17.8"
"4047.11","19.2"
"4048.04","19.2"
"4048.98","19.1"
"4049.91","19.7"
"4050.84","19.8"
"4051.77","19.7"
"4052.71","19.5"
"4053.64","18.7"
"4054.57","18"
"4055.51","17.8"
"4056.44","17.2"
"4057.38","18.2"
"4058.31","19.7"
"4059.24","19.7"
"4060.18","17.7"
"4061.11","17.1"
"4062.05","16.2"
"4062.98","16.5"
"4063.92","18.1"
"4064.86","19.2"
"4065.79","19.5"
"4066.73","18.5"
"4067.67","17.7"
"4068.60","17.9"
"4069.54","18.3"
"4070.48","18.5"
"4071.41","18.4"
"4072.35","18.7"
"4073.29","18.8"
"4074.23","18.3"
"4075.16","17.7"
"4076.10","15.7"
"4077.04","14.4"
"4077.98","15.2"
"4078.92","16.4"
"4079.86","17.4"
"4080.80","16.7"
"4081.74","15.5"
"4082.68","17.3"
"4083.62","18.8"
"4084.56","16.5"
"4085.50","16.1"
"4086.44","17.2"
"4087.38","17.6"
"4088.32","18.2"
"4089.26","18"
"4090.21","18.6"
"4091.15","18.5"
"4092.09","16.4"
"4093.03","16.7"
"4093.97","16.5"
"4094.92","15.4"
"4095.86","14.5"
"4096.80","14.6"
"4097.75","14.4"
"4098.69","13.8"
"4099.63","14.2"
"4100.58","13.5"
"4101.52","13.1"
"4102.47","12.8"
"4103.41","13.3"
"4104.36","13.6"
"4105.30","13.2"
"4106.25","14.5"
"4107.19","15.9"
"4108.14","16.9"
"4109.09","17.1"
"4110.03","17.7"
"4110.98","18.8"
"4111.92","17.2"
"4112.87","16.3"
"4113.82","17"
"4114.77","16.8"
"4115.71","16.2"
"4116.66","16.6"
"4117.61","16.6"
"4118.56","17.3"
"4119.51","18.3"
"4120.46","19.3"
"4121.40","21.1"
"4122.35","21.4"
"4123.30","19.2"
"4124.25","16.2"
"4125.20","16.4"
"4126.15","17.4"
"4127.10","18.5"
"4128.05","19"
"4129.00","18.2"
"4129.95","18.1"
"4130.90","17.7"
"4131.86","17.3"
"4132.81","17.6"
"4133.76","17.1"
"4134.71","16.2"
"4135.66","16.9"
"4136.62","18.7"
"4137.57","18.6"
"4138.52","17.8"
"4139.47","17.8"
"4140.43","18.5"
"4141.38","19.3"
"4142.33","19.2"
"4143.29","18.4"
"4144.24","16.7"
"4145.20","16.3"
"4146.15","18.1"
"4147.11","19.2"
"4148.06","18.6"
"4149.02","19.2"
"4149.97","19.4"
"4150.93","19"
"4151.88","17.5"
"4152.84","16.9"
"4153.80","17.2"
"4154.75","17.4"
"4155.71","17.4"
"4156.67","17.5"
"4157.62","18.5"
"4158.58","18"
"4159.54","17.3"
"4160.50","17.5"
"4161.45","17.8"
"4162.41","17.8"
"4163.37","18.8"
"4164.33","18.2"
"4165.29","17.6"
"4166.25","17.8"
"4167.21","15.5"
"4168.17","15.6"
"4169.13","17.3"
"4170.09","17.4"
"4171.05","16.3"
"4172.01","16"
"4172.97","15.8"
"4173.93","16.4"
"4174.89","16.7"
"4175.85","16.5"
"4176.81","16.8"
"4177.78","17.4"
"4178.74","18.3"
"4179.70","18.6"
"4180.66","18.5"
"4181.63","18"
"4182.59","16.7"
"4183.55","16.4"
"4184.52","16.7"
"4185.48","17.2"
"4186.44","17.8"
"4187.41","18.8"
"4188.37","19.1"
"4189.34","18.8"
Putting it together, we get 4.72 AA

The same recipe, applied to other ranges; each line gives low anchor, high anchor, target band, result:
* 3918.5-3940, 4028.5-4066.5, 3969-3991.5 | 0.7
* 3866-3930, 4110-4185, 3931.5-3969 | 7.5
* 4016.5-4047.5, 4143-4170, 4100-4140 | 2.4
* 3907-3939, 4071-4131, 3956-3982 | 4.8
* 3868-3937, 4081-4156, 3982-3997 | -3.4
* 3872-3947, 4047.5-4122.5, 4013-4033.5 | -4.8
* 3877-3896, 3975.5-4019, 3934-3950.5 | 3.3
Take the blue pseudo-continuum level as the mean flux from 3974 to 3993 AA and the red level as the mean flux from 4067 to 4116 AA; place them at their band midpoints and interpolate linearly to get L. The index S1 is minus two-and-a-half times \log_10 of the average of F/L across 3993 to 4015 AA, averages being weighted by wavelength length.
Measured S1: -0.149 mag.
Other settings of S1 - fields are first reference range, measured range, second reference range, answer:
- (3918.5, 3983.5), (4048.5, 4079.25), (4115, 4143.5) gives -0.167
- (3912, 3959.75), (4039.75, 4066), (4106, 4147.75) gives -0.197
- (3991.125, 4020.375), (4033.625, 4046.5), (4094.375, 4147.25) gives -0.097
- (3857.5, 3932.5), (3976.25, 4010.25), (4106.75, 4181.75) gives -0.180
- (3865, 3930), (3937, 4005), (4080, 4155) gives 0.040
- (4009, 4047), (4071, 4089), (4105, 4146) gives 0.069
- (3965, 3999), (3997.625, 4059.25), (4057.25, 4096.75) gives -0.208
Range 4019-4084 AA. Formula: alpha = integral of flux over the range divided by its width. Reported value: 18.4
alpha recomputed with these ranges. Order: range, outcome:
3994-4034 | 18.3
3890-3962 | 12.4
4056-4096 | 17.5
